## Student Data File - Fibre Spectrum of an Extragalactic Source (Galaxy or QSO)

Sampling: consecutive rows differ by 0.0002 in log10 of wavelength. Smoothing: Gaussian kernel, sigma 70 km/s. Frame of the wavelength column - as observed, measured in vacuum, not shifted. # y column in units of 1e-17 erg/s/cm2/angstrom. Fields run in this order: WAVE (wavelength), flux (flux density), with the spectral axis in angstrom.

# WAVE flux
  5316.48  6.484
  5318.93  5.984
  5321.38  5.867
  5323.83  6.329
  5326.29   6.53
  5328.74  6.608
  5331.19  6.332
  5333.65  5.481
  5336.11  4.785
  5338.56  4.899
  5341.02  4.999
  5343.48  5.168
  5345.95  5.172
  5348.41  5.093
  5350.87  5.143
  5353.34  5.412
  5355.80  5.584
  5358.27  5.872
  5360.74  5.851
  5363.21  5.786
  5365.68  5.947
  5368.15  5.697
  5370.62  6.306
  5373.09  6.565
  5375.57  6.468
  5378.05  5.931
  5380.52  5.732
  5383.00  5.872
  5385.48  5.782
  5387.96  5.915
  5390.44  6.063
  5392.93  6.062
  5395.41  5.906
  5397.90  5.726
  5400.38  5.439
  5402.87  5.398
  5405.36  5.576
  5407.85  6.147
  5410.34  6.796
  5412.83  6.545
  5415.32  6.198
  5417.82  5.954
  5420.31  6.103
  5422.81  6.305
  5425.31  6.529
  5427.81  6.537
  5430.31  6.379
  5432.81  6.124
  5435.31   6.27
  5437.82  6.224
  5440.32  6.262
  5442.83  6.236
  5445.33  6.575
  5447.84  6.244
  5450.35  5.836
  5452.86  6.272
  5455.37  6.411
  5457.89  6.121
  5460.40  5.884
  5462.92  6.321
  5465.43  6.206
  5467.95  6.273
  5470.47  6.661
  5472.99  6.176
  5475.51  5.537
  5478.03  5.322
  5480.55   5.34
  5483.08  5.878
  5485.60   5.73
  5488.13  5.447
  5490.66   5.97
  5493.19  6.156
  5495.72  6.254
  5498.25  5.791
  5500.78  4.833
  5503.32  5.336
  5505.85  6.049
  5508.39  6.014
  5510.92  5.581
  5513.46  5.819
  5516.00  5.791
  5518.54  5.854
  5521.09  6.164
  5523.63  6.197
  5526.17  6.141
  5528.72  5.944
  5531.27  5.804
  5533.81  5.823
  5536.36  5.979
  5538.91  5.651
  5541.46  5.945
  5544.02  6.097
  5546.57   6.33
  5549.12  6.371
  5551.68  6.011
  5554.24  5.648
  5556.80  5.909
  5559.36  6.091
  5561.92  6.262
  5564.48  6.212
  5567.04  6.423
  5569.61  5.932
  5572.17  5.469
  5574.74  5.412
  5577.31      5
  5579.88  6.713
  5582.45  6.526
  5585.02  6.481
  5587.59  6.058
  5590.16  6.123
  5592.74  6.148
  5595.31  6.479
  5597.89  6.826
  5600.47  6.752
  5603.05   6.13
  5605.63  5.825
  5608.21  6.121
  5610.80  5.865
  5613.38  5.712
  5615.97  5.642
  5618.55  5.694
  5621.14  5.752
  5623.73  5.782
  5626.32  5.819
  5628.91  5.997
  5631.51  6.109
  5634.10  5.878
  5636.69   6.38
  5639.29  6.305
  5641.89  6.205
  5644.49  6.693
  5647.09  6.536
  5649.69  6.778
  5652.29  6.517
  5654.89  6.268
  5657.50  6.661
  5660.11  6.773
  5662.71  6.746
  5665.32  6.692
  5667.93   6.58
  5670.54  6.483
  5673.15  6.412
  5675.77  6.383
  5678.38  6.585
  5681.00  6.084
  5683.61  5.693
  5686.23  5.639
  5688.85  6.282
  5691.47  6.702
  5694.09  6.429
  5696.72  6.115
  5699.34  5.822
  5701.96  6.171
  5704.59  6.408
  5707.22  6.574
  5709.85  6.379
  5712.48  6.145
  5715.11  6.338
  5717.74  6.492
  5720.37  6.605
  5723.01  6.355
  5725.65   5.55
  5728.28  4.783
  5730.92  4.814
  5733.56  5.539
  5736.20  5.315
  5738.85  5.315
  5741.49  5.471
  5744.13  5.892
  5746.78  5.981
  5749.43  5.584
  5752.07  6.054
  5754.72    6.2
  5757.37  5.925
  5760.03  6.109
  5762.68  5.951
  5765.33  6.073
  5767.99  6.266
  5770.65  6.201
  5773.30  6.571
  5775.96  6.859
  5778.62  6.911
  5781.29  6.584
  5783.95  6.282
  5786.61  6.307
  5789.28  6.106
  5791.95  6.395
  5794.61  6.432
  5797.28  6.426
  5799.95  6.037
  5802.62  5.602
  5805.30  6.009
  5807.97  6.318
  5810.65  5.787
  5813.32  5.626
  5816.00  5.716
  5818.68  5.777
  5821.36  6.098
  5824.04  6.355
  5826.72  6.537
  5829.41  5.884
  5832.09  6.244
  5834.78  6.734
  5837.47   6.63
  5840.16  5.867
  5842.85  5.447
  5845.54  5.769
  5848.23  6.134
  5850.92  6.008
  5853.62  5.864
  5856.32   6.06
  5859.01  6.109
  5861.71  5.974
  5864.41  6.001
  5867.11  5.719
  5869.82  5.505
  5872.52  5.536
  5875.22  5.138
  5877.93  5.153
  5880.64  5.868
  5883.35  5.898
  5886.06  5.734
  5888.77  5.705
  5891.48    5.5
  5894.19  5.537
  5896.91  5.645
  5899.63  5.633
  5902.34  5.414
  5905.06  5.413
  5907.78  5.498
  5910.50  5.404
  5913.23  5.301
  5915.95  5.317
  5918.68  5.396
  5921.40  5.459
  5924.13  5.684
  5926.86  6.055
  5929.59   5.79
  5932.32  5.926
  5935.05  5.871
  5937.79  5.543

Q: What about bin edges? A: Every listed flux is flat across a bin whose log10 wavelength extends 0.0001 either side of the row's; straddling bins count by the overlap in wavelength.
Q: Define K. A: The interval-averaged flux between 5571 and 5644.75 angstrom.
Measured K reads 6.06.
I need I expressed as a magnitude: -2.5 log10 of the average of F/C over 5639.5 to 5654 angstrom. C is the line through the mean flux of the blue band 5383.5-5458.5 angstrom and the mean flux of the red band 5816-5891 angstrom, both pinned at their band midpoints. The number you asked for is -0.09 mag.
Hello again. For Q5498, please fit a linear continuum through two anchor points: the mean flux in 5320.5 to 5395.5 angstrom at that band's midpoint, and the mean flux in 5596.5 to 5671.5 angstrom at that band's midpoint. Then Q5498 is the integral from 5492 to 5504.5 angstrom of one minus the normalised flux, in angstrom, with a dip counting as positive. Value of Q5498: 0.7 angstrom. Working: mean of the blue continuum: 5.78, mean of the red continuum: 6.26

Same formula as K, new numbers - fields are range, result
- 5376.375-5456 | 6.11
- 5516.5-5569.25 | 6.04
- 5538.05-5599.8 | 6.1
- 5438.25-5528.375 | 5.96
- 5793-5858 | 6.06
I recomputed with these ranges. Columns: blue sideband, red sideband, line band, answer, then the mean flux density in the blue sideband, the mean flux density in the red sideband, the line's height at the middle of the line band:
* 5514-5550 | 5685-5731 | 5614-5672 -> -0.04 mag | 6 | 6.12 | 6.08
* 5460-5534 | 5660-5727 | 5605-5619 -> 0.06 mag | 5.88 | 6.32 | 6.13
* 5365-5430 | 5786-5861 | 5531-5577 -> 0.02 mag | 6.06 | 6.08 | 6.07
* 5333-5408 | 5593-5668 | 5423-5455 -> -0.09 mag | 5.67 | 6.25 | 5.82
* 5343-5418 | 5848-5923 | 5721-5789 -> -0.05 mag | 5.85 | 5.63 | 5.69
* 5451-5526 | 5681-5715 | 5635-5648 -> -0.05 mag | 5.91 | 6.2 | 6.12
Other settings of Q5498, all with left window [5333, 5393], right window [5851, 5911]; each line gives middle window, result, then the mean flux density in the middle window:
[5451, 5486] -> -2.19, 6.01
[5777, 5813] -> -3.64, 6.23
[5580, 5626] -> -3.75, 6.12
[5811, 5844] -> -2.39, 6.07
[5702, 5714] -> -1.47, 6.35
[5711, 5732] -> -0.89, 5.9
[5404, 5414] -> -1.05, 6.26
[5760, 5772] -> -0.98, 6.13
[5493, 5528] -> -1.17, 5.85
